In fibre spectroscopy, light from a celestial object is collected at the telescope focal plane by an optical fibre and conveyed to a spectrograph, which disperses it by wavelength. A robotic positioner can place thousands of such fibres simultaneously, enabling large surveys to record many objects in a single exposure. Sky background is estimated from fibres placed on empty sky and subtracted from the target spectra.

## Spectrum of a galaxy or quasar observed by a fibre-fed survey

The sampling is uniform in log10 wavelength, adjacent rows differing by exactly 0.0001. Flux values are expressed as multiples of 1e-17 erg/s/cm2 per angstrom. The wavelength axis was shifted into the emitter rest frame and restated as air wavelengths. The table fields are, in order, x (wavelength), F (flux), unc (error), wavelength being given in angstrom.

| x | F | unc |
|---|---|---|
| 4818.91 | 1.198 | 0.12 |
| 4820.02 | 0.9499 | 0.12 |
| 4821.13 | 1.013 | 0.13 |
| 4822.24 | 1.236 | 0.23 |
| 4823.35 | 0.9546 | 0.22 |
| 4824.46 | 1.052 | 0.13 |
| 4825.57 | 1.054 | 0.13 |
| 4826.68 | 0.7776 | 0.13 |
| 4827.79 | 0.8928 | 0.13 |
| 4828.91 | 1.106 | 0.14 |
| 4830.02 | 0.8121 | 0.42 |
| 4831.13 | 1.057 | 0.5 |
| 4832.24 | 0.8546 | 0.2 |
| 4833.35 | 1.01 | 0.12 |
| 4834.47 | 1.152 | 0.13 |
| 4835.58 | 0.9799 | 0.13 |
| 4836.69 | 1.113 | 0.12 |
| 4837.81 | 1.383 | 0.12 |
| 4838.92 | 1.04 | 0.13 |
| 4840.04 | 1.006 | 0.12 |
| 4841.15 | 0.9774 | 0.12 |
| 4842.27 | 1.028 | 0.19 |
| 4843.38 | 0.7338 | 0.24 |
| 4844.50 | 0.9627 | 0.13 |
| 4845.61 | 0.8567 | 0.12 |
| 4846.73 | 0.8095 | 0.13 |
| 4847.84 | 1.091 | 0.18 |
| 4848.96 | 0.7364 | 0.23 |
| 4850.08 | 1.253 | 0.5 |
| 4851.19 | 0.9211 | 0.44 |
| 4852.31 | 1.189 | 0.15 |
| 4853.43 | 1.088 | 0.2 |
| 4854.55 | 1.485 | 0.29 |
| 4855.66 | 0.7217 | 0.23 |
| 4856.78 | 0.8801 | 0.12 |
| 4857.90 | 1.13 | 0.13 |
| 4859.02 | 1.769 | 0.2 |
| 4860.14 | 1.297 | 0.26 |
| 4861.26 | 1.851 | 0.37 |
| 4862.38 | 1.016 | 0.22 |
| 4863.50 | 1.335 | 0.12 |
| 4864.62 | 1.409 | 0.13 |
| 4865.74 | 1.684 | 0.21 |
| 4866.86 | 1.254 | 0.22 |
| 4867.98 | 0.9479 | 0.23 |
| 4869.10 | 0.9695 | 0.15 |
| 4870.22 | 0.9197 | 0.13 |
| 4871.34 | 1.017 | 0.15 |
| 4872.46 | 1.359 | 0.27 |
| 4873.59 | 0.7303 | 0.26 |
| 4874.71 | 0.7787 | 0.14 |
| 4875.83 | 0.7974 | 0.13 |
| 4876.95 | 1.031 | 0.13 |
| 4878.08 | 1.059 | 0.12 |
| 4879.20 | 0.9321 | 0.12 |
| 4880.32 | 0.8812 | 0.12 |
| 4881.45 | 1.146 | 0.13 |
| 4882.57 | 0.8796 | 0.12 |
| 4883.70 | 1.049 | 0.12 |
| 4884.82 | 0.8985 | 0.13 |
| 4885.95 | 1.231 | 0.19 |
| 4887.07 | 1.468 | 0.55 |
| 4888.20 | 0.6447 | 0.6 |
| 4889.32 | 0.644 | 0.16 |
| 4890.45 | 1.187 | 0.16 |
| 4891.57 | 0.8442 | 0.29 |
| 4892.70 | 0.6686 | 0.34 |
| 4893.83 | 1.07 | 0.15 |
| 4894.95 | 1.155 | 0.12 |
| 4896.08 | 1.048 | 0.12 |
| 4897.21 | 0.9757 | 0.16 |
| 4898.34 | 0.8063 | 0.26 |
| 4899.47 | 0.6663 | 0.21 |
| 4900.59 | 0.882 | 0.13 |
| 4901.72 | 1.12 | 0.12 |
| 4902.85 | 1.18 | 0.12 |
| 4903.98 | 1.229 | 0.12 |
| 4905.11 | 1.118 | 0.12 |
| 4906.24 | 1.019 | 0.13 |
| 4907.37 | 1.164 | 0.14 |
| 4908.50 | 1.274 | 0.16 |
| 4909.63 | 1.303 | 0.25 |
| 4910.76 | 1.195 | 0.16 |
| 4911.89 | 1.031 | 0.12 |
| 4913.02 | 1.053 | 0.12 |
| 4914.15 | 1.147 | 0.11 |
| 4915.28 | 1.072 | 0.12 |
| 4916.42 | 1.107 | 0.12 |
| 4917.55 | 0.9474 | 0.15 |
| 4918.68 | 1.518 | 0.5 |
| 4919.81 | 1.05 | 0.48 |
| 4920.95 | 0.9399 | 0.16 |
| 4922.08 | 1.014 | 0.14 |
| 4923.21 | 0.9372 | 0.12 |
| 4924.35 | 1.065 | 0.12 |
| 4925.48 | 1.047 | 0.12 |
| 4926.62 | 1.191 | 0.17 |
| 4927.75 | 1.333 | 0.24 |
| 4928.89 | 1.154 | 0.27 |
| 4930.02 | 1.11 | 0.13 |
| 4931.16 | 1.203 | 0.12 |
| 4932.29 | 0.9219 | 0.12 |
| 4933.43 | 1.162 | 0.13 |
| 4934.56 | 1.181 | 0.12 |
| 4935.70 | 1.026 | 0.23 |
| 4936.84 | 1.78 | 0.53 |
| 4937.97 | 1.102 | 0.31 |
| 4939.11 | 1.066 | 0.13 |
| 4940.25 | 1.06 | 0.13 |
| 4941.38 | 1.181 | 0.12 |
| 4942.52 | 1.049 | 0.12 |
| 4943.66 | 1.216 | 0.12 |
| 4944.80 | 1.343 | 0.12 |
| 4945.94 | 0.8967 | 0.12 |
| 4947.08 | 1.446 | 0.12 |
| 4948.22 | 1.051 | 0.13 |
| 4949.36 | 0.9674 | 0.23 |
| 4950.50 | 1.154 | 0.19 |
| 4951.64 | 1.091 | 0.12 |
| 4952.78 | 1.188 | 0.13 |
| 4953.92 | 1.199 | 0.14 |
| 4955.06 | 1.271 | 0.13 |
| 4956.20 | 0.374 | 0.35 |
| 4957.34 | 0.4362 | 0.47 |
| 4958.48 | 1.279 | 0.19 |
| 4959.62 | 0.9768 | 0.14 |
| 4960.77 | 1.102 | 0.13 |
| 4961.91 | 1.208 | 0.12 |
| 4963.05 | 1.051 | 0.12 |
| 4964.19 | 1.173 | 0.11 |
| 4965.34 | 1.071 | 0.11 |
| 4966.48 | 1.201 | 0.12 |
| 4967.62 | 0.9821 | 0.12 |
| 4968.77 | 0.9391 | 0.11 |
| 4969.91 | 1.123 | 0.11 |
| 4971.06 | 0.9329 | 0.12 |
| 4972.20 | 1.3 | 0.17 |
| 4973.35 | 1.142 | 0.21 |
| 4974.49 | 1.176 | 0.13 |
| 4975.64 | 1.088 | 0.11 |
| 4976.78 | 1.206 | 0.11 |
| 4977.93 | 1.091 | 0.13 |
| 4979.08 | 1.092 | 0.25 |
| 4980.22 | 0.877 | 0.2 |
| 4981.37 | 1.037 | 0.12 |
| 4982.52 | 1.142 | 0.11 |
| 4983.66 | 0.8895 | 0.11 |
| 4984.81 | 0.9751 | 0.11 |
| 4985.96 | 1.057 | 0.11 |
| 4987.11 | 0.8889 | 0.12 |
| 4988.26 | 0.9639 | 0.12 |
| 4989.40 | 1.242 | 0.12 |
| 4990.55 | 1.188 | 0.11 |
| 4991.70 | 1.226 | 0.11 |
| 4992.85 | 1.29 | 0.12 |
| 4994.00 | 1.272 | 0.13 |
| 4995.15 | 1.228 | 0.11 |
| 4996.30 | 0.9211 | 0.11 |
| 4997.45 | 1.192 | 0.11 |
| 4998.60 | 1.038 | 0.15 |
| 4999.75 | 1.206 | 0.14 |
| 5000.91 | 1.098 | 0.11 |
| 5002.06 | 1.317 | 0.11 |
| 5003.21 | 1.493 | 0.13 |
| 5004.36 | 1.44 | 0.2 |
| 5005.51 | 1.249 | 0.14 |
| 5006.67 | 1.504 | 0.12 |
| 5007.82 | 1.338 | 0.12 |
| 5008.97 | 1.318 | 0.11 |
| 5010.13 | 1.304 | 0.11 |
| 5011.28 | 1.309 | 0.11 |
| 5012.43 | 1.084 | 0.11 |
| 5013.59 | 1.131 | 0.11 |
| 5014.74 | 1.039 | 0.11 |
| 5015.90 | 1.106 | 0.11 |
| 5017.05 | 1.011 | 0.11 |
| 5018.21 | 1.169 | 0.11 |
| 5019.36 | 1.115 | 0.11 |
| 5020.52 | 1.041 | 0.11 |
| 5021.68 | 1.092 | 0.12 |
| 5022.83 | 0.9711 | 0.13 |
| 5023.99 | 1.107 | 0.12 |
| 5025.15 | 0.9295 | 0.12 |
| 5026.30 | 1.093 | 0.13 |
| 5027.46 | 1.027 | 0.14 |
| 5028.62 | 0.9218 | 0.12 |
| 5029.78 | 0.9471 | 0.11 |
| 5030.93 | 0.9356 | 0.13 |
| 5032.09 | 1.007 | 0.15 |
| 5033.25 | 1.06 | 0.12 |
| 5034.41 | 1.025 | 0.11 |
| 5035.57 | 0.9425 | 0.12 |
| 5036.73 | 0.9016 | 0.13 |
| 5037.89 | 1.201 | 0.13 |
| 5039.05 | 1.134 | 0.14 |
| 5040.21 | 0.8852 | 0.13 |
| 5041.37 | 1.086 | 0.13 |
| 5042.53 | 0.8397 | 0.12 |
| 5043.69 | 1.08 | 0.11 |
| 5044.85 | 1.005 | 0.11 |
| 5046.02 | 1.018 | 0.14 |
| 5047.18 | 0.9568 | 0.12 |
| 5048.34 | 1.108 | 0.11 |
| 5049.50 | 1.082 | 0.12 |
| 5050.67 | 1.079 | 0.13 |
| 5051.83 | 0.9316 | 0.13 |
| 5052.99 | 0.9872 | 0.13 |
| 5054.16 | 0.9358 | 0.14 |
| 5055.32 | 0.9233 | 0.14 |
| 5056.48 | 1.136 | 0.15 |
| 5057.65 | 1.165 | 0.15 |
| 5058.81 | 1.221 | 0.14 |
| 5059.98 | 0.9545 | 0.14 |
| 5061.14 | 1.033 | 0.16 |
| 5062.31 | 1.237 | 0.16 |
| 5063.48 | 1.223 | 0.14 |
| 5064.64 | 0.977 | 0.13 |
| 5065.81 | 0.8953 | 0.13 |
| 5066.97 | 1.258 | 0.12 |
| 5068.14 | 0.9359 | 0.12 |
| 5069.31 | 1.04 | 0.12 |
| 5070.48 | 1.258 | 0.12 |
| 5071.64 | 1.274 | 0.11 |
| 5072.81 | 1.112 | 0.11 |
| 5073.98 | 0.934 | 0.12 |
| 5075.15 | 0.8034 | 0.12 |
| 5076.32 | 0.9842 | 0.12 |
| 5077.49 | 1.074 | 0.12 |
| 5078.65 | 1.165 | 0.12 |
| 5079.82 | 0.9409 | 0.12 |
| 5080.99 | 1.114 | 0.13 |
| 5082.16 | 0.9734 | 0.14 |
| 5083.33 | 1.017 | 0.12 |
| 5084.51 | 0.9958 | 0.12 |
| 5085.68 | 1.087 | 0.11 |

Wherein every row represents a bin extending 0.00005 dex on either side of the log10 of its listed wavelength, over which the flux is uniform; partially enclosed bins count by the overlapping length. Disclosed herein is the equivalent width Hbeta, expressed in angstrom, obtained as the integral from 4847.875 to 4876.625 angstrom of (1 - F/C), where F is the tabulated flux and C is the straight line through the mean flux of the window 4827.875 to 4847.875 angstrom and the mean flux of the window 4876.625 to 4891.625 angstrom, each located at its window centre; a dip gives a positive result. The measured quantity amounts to -4.2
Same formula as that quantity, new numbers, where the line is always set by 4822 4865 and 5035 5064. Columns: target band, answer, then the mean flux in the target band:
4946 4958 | 0.49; 1.01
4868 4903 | 3.35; 0.966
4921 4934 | -0.43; 1.1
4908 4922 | -0.89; 1.13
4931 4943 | -1.09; 1.16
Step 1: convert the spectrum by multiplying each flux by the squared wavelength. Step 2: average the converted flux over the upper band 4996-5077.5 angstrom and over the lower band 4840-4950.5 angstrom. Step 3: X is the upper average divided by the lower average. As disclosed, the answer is 1.06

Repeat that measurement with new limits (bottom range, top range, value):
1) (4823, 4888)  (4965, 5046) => 1.10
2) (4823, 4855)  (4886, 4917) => 1.06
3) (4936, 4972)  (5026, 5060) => 0.97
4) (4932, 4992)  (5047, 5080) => 1.01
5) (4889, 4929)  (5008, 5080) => 1.05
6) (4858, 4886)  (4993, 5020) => 1.14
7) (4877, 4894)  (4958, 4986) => 1.15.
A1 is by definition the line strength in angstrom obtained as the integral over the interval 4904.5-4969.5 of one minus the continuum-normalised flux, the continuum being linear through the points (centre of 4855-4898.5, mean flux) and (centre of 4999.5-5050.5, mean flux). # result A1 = -1.6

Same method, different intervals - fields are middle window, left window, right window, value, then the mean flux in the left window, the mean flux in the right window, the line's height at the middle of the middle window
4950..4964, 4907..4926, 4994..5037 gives 1.1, 1.11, 1.13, 1.12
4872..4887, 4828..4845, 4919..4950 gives 1.0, 1.01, 1.13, 1.06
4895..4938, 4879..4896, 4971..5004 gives -3.4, 0.983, 1.13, 1.03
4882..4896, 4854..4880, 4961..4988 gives 1.8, 1.14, 1.07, 1.13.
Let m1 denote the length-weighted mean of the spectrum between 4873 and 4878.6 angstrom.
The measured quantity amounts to 0.879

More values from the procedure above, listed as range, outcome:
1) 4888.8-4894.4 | 0.886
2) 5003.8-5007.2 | 1.39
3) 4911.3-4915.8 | 1.08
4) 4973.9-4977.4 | 1.16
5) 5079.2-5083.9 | 1.01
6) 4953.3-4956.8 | 0.948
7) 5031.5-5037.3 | 0.986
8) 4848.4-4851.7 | 0.971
